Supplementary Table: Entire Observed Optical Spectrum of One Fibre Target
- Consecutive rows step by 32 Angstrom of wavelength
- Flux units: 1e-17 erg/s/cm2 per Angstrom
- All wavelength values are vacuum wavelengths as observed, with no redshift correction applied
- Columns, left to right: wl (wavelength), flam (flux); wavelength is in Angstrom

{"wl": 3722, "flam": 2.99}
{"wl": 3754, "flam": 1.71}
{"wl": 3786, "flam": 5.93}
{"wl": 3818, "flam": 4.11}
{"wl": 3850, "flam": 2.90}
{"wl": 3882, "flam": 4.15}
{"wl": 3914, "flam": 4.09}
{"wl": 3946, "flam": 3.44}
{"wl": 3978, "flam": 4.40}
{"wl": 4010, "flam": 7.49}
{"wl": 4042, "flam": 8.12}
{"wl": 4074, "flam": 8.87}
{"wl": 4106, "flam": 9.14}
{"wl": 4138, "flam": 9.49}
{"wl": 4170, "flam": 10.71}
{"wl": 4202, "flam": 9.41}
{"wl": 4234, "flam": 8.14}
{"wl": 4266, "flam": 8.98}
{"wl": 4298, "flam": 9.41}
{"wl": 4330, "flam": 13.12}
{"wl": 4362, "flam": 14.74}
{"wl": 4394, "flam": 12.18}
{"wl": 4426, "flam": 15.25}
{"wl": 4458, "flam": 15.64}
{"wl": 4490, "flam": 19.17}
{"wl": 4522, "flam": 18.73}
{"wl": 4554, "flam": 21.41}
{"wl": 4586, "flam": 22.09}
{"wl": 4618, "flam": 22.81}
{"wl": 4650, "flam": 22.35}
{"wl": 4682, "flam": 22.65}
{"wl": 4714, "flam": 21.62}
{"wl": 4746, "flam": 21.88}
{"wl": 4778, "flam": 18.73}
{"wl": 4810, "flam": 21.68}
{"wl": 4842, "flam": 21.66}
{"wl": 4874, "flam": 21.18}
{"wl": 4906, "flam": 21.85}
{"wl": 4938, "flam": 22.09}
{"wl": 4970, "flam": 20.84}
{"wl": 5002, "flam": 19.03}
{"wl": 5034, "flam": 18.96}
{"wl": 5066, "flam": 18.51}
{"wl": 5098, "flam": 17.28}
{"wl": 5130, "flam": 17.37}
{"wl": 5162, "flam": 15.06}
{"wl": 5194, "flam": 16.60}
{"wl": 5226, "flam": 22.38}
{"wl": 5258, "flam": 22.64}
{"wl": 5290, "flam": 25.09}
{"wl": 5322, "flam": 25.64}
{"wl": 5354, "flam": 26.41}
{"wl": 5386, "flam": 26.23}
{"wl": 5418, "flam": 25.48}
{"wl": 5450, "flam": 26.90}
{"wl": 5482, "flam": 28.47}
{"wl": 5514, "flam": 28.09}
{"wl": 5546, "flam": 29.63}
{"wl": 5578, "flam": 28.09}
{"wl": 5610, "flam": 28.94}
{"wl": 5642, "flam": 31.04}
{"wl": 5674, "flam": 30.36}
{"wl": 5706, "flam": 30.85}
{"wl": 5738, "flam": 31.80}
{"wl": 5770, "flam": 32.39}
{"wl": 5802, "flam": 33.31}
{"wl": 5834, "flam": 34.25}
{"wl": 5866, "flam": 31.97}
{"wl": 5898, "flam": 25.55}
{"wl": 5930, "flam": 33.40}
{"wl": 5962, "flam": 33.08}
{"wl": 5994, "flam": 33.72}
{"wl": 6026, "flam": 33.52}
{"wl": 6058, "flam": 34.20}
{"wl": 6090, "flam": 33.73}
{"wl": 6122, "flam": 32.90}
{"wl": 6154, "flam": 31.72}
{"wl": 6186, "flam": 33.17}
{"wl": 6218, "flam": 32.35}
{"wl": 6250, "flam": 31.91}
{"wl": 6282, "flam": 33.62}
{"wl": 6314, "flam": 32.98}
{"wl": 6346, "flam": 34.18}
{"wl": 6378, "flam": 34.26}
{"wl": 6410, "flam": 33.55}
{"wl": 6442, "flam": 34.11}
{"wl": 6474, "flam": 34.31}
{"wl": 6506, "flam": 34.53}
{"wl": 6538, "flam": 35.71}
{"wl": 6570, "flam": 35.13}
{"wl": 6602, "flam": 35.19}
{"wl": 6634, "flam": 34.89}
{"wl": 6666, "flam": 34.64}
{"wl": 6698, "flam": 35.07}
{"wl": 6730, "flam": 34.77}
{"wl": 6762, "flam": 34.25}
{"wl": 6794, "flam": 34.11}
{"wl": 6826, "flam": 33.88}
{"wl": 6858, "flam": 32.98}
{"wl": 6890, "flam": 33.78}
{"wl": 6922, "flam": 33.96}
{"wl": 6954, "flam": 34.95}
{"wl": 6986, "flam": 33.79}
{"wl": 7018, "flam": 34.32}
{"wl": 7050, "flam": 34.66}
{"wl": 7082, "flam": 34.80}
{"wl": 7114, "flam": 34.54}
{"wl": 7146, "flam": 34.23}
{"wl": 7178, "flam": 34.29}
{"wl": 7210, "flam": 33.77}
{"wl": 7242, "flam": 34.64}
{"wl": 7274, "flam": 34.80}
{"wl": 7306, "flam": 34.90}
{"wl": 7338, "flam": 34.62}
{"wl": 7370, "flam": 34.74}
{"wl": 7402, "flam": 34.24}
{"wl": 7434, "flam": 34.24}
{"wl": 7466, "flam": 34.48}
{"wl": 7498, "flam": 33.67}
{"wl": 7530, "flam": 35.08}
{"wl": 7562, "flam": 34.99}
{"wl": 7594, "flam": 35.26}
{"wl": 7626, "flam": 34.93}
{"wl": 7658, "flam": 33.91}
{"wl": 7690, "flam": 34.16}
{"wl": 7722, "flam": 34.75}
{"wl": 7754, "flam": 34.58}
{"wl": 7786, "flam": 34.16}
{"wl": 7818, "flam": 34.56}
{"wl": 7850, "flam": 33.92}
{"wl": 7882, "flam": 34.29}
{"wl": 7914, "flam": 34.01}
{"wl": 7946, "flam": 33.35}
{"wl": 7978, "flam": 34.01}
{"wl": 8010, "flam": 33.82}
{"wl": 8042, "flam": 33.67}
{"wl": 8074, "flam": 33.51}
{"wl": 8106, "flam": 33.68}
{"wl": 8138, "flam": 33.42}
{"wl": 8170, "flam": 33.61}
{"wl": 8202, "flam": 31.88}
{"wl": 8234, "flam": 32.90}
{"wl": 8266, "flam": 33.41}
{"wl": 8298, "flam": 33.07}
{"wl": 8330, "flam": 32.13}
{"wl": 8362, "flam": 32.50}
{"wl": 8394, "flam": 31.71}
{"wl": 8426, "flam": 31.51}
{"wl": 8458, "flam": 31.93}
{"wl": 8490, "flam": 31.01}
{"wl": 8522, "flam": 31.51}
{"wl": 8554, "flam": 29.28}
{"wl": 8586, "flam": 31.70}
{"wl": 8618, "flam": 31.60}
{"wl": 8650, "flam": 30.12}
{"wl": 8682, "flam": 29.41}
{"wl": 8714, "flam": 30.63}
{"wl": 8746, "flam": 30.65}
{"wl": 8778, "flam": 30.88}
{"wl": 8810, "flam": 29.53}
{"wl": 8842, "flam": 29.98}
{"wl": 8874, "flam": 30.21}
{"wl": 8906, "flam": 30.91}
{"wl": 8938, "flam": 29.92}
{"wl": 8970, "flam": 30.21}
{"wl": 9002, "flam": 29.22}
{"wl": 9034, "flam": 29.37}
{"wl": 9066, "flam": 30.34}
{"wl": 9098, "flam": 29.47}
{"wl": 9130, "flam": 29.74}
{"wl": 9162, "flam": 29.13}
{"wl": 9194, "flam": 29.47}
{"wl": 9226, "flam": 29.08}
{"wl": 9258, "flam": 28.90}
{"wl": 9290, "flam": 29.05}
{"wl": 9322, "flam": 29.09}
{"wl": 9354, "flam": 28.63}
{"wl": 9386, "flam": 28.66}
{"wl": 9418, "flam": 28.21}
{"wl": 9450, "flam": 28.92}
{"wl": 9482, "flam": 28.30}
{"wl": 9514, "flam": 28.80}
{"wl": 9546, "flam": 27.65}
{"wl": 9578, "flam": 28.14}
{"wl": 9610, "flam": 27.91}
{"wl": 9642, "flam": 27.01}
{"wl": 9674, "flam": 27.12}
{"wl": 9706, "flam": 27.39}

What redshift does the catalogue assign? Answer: 0.00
